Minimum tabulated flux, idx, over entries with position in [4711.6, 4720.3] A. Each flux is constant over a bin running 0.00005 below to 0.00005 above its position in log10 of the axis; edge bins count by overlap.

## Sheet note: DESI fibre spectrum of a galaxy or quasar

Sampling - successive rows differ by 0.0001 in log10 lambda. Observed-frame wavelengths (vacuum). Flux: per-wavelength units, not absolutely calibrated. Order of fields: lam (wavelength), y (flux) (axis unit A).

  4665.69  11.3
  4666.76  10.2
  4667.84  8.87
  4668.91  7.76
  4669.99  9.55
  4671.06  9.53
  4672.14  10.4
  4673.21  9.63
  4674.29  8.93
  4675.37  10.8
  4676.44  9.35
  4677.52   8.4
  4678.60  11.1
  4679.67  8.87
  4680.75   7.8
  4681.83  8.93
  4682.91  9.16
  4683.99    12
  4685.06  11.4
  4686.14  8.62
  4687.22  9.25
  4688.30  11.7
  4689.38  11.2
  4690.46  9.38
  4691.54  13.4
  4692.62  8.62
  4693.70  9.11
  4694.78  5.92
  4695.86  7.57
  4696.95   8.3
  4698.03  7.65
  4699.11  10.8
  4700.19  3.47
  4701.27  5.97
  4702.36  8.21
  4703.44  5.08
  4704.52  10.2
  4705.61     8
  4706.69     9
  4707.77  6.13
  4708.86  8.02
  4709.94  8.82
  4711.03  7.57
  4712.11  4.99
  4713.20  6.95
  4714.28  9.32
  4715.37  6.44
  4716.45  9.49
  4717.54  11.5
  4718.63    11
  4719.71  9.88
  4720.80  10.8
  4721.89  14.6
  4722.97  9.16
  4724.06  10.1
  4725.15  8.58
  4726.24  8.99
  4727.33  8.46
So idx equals 4.99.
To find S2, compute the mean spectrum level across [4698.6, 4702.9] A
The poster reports 7.08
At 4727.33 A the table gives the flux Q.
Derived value 8.46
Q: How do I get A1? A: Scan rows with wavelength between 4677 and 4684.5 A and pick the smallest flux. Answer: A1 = 7.8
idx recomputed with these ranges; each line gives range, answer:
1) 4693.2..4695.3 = 5.92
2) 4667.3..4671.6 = 7.76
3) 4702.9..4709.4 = 5.08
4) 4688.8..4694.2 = 8.62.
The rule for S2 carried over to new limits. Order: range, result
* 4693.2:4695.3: 7.5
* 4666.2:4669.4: 8.99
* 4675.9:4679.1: 9.6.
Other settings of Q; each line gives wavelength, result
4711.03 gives 7.57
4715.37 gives 6.44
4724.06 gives 10.1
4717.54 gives 11.5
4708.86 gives 8.02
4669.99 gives 9.55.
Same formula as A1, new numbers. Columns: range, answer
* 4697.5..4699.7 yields 7.65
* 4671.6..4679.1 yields 8.4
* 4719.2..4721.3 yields 9.88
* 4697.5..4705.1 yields 3.47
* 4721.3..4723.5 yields 9.16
